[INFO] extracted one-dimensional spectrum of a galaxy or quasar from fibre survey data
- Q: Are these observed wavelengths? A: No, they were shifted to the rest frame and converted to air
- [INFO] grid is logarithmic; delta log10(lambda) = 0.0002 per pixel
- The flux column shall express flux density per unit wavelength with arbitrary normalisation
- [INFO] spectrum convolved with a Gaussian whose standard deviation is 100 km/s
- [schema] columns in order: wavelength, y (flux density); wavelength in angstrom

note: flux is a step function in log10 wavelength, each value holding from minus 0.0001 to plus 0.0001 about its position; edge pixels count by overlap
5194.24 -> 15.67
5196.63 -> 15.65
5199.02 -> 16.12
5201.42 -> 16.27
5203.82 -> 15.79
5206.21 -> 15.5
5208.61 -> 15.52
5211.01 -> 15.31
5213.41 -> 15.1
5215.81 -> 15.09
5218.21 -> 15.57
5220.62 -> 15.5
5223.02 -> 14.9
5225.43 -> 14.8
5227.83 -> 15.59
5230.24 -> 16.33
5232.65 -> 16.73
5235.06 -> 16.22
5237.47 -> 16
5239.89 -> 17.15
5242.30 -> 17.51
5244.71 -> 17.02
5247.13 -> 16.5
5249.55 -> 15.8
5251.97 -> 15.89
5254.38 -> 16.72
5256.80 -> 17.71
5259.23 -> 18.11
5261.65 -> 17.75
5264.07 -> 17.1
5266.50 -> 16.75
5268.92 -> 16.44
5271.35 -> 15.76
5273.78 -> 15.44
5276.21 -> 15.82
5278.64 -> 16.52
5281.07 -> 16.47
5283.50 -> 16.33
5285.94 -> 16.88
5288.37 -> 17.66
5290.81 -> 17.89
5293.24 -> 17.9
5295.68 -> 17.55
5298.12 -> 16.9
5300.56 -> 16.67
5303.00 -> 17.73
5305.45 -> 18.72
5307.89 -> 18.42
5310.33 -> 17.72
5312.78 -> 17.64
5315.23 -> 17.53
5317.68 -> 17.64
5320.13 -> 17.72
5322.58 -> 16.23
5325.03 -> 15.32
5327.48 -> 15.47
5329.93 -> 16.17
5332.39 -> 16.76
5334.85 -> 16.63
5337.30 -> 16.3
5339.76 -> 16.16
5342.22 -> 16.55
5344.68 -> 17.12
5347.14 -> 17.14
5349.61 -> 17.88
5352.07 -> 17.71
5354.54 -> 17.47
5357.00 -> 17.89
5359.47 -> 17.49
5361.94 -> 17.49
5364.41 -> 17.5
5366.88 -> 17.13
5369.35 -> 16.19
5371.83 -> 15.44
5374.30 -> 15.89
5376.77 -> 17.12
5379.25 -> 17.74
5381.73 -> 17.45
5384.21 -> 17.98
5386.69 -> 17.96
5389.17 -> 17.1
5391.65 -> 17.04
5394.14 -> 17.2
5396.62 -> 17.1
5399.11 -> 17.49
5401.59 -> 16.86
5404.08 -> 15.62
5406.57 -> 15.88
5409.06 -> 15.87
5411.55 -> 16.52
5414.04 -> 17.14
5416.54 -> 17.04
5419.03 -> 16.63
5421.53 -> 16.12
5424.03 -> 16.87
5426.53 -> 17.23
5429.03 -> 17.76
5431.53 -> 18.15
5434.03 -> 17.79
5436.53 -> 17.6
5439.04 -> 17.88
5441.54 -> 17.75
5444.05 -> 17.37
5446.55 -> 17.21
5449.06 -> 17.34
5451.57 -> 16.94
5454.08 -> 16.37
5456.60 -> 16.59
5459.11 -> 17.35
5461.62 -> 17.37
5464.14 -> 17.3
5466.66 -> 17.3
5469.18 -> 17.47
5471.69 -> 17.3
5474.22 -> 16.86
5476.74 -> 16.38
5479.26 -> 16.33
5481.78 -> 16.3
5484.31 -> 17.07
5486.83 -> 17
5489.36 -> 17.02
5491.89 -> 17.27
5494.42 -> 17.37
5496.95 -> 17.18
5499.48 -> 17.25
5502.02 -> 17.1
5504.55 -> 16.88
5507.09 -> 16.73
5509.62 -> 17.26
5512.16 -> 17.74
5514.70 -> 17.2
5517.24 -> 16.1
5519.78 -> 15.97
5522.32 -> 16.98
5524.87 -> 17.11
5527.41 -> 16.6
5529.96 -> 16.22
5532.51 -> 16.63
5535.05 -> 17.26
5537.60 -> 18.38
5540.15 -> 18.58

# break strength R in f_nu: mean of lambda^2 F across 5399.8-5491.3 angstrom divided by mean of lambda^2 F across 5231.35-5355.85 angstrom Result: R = 1.06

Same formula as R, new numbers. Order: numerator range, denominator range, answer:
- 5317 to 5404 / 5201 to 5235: 1.15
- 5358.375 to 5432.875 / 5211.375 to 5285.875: 1.10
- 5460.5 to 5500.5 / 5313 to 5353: 1.07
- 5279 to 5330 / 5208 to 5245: 1.11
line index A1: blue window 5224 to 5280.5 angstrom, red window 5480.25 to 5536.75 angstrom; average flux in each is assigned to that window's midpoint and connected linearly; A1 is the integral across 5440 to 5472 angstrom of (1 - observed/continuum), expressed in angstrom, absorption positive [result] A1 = -0.7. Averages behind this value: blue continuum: 16.5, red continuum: 16.9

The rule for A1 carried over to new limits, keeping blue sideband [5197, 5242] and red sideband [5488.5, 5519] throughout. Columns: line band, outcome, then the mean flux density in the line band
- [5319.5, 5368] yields -1.63 angstrom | 16.9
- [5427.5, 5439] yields -0.73 angstrom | 17.8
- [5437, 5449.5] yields -0.54 angstrom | 17.5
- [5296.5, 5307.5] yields -0.96 angstrom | 17.6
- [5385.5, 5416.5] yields -0.40 angstrom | 16.8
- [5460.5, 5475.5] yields -0.31 angstrom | 17.3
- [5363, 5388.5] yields -0.85 angstrom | 17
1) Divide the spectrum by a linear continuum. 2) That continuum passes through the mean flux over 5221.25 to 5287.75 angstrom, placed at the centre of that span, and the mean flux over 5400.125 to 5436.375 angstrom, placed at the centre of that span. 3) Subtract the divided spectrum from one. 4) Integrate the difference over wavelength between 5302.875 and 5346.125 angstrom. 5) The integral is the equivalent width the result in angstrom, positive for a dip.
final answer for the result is -0.9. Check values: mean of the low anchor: 16.5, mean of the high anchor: 16.9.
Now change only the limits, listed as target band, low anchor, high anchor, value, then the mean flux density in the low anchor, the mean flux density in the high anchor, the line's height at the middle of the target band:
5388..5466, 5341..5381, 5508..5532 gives -0.3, 17.1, 16.8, 17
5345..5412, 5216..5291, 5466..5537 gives -1.4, 16.4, 16.9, 16.7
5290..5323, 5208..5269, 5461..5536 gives -2.3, 16.3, 16.9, 16.5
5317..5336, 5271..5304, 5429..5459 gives 0.6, 16.8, 17.4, 17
